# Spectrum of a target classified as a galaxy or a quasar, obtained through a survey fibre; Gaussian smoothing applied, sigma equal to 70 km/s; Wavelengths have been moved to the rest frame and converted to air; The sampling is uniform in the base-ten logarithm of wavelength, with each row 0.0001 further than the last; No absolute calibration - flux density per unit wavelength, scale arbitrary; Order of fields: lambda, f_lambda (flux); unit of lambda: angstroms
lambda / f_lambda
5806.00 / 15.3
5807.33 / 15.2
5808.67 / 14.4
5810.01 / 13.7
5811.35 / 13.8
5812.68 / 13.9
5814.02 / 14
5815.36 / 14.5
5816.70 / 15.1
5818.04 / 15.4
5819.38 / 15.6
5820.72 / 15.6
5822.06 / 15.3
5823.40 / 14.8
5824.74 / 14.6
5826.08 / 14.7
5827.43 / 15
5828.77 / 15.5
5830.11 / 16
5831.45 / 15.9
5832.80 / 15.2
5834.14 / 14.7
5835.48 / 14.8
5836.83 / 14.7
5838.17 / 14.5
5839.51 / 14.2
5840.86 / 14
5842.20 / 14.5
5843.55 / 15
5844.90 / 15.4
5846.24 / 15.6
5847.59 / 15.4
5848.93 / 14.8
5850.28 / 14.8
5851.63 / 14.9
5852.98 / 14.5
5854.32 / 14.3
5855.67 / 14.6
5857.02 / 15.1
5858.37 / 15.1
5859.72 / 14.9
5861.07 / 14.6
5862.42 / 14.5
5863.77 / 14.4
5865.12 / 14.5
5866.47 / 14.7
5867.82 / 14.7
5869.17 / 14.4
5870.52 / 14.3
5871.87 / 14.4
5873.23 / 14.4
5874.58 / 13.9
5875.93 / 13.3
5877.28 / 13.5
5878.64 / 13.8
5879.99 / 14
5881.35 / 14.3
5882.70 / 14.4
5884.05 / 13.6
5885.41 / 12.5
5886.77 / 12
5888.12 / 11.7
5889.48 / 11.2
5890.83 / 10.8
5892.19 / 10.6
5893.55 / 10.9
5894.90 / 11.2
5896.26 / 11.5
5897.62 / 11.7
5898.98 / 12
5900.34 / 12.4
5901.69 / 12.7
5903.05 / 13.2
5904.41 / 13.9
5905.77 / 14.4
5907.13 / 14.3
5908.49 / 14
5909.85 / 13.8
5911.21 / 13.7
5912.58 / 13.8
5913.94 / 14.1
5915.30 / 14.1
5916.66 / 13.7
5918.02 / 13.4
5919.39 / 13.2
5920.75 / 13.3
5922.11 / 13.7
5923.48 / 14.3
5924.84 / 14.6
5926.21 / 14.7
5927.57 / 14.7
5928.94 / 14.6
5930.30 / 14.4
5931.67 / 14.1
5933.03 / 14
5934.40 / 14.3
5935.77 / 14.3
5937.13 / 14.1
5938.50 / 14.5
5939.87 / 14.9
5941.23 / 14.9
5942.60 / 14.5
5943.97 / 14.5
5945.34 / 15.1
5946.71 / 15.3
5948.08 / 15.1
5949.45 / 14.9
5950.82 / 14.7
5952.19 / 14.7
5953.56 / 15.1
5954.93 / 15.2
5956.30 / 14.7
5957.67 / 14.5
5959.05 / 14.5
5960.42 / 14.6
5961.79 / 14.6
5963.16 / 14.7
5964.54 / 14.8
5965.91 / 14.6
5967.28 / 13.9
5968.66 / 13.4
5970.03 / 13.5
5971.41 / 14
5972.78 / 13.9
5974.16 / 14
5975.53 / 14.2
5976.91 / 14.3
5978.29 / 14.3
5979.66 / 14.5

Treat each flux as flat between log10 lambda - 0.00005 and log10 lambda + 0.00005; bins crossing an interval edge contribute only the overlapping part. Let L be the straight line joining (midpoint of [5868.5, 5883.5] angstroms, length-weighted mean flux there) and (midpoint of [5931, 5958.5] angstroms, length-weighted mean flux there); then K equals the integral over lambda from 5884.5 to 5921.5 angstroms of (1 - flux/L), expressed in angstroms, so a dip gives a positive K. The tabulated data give 4.0 angstroms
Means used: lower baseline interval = 14.1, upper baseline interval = 14.7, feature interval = 12.8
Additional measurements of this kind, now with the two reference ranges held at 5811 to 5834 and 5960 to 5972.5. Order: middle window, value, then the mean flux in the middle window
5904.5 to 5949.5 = 0.5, 14.3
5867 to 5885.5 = 0.9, 14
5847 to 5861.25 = 0.0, 14.8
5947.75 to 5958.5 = -0.4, 14.8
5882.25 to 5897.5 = 2.9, 11.8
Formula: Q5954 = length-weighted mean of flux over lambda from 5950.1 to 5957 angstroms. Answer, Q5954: 14.9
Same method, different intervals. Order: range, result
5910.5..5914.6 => 13.8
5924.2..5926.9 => 14.6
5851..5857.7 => 14.7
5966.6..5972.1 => 13.7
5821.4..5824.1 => 15.1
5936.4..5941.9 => 14.6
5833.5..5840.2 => 14.6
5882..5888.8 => 12.9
